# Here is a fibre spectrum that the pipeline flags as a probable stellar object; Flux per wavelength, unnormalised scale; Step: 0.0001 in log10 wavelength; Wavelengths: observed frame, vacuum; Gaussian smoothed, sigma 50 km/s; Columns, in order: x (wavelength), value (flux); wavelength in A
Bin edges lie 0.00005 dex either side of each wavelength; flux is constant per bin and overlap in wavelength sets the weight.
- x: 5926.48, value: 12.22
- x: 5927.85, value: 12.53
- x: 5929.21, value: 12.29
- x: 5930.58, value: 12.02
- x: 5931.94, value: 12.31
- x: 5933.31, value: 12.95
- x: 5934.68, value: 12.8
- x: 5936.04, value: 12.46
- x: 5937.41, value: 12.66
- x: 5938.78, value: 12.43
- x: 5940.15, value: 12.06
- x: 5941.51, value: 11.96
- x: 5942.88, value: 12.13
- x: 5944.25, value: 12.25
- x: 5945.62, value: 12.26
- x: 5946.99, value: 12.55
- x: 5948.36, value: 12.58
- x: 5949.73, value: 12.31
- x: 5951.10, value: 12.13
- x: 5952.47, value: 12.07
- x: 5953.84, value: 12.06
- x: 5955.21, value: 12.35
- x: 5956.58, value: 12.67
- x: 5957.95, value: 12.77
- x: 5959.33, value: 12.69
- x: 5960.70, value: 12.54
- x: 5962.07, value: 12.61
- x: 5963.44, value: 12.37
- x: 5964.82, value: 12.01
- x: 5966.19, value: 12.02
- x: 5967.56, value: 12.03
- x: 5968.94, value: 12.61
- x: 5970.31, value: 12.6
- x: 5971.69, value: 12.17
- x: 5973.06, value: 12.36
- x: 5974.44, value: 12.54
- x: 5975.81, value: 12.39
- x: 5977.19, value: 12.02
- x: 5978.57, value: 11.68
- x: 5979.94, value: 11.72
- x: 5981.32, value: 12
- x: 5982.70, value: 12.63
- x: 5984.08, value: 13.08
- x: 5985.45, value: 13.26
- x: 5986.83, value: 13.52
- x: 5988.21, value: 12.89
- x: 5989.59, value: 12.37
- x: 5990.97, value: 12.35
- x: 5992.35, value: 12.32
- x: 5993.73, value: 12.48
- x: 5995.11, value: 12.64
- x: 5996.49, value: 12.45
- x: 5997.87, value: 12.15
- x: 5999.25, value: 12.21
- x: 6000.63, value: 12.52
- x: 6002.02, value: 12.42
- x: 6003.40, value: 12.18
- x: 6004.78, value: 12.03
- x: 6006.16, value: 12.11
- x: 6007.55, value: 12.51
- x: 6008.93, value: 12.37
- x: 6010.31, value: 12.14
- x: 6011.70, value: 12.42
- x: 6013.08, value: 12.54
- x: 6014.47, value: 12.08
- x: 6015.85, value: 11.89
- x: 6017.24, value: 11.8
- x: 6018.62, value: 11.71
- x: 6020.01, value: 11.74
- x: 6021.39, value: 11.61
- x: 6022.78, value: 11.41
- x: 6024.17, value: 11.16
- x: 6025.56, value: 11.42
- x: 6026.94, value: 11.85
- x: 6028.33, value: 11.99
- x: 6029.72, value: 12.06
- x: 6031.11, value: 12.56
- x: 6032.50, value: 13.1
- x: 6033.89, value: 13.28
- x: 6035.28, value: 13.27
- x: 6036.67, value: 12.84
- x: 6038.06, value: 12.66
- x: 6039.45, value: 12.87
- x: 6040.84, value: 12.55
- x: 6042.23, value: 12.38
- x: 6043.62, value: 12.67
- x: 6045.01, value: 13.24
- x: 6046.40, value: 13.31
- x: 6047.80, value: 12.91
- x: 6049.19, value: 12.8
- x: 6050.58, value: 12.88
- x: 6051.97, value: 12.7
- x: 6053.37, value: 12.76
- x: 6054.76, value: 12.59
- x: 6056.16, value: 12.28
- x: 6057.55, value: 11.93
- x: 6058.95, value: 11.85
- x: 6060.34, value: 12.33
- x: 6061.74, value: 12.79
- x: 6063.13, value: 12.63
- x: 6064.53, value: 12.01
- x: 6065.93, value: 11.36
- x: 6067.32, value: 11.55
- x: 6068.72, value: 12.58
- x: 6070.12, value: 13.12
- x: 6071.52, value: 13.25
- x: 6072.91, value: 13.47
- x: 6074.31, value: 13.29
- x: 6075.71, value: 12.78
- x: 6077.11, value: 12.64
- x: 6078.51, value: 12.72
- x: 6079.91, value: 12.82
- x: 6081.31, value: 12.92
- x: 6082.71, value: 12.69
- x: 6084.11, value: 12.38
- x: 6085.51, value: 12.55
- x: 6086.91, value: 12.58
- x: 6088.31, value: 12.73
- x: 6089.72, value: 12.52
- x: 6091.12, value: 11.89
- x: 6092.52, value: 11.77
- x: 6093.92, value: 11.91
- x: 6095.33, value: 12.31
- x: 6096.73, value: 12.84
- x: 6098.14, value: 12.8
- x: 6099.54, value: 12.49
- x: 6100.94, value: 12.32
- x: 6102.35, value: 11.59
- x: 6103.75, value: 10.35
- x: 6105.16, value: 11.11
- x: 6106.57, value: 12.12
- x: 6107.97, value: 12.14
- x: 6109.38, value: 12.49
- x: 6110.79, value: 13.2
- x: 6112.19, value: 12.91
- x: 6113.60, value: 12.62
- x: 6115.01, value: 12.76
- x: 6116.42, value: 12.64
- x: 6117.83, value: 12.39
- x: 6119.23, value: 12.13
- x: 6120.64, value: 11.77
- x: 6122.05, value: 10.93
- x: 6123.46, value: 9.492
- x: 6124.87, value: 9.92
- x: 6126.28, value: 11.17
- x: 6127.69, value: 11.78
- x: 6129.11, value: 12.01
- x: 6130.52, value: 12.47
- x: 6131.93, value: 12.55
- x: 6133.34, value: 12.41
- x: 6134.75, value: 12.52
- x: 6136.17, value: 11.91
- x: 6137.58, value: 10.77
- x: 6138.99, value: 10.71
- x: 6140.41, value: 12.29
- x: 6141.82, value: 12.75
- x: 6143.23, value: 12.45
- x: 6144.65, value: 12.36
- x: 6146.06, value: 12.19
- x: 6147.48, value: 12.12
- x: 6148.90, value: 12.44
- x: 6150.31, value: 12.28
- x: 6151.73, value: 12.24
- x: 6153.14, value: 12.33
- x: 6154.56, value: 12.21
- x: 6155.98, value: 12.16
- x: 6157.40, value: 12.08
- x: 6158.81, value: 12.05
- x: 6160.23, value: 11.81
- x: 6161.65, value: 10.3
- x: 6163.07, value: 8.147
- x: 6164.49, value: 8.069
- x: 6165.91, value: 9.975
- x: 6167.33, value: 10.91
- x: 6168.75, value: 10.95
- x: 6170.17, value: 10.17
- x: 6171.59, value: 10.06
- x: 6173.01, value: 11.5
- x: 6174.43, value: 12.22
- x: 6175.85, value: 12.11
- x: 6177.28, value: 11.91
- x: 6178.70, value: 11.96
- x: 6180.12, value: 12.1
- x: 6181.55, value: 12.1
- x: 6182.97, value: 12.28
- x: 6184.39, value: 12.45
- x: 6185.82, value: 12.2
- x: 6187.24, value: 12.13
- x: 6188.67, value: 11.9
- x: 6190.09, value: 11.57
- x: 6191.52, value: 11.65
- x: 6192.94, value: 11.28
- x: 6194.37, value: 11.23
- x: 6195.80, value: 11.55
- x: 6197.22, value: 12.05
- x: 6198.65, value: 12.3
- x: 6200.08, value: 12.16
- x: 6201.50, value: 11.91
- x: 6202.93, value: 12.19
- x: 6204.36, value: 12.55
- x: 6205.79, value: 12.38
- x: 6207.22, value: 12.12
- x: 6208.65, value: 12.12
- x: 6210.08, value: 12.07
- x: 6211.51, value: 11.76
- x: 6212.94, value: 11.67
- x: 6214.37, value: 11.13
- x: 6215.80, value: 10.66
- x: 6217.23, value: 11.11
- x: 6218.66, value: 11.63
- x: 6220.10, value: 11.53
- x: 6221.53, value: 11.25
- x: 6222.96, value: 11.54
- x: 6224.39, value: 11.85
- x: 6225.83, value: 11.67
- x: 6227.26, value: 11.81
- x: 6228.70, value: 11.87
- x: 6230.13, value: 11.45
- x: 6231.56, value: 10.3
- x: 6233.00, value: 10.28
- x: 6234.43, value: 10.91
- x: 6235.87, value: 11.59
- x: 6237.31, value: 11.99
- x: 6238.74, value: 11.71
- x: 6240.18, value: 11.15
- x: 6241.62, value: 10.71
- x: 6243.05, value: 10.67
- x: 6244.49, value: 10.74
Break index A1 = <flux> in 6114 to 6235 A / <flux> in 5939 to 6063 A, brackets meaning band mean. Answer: 0.94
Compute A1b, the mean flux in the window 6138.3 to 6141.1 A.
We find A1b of 11.5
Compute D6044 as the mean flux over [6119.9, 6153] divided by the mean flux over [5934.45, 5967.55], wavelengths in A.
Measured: 0.96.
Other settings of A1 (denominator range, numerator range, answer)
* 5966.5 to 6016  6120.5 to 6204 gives 0.94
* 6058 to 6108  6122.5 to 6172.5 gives 0.92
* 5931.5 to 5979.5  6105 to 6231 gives 0.95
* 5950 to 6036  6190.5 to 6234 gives 0.95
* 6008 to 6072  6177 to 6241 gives 0.95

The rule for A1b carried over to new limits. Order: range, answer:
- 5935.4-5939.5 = 12.5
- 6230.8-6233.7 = 10.3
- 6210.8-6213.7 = 11.7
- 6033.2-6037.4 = 13.1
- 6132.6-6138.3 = 11.9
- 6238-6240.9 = 11.4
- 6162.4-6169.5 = 9.62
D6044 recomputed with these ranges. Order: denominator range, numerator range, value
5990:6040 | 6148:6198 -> 0.94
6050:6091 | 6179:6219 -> 0.94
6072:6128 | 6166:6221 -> 0.96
